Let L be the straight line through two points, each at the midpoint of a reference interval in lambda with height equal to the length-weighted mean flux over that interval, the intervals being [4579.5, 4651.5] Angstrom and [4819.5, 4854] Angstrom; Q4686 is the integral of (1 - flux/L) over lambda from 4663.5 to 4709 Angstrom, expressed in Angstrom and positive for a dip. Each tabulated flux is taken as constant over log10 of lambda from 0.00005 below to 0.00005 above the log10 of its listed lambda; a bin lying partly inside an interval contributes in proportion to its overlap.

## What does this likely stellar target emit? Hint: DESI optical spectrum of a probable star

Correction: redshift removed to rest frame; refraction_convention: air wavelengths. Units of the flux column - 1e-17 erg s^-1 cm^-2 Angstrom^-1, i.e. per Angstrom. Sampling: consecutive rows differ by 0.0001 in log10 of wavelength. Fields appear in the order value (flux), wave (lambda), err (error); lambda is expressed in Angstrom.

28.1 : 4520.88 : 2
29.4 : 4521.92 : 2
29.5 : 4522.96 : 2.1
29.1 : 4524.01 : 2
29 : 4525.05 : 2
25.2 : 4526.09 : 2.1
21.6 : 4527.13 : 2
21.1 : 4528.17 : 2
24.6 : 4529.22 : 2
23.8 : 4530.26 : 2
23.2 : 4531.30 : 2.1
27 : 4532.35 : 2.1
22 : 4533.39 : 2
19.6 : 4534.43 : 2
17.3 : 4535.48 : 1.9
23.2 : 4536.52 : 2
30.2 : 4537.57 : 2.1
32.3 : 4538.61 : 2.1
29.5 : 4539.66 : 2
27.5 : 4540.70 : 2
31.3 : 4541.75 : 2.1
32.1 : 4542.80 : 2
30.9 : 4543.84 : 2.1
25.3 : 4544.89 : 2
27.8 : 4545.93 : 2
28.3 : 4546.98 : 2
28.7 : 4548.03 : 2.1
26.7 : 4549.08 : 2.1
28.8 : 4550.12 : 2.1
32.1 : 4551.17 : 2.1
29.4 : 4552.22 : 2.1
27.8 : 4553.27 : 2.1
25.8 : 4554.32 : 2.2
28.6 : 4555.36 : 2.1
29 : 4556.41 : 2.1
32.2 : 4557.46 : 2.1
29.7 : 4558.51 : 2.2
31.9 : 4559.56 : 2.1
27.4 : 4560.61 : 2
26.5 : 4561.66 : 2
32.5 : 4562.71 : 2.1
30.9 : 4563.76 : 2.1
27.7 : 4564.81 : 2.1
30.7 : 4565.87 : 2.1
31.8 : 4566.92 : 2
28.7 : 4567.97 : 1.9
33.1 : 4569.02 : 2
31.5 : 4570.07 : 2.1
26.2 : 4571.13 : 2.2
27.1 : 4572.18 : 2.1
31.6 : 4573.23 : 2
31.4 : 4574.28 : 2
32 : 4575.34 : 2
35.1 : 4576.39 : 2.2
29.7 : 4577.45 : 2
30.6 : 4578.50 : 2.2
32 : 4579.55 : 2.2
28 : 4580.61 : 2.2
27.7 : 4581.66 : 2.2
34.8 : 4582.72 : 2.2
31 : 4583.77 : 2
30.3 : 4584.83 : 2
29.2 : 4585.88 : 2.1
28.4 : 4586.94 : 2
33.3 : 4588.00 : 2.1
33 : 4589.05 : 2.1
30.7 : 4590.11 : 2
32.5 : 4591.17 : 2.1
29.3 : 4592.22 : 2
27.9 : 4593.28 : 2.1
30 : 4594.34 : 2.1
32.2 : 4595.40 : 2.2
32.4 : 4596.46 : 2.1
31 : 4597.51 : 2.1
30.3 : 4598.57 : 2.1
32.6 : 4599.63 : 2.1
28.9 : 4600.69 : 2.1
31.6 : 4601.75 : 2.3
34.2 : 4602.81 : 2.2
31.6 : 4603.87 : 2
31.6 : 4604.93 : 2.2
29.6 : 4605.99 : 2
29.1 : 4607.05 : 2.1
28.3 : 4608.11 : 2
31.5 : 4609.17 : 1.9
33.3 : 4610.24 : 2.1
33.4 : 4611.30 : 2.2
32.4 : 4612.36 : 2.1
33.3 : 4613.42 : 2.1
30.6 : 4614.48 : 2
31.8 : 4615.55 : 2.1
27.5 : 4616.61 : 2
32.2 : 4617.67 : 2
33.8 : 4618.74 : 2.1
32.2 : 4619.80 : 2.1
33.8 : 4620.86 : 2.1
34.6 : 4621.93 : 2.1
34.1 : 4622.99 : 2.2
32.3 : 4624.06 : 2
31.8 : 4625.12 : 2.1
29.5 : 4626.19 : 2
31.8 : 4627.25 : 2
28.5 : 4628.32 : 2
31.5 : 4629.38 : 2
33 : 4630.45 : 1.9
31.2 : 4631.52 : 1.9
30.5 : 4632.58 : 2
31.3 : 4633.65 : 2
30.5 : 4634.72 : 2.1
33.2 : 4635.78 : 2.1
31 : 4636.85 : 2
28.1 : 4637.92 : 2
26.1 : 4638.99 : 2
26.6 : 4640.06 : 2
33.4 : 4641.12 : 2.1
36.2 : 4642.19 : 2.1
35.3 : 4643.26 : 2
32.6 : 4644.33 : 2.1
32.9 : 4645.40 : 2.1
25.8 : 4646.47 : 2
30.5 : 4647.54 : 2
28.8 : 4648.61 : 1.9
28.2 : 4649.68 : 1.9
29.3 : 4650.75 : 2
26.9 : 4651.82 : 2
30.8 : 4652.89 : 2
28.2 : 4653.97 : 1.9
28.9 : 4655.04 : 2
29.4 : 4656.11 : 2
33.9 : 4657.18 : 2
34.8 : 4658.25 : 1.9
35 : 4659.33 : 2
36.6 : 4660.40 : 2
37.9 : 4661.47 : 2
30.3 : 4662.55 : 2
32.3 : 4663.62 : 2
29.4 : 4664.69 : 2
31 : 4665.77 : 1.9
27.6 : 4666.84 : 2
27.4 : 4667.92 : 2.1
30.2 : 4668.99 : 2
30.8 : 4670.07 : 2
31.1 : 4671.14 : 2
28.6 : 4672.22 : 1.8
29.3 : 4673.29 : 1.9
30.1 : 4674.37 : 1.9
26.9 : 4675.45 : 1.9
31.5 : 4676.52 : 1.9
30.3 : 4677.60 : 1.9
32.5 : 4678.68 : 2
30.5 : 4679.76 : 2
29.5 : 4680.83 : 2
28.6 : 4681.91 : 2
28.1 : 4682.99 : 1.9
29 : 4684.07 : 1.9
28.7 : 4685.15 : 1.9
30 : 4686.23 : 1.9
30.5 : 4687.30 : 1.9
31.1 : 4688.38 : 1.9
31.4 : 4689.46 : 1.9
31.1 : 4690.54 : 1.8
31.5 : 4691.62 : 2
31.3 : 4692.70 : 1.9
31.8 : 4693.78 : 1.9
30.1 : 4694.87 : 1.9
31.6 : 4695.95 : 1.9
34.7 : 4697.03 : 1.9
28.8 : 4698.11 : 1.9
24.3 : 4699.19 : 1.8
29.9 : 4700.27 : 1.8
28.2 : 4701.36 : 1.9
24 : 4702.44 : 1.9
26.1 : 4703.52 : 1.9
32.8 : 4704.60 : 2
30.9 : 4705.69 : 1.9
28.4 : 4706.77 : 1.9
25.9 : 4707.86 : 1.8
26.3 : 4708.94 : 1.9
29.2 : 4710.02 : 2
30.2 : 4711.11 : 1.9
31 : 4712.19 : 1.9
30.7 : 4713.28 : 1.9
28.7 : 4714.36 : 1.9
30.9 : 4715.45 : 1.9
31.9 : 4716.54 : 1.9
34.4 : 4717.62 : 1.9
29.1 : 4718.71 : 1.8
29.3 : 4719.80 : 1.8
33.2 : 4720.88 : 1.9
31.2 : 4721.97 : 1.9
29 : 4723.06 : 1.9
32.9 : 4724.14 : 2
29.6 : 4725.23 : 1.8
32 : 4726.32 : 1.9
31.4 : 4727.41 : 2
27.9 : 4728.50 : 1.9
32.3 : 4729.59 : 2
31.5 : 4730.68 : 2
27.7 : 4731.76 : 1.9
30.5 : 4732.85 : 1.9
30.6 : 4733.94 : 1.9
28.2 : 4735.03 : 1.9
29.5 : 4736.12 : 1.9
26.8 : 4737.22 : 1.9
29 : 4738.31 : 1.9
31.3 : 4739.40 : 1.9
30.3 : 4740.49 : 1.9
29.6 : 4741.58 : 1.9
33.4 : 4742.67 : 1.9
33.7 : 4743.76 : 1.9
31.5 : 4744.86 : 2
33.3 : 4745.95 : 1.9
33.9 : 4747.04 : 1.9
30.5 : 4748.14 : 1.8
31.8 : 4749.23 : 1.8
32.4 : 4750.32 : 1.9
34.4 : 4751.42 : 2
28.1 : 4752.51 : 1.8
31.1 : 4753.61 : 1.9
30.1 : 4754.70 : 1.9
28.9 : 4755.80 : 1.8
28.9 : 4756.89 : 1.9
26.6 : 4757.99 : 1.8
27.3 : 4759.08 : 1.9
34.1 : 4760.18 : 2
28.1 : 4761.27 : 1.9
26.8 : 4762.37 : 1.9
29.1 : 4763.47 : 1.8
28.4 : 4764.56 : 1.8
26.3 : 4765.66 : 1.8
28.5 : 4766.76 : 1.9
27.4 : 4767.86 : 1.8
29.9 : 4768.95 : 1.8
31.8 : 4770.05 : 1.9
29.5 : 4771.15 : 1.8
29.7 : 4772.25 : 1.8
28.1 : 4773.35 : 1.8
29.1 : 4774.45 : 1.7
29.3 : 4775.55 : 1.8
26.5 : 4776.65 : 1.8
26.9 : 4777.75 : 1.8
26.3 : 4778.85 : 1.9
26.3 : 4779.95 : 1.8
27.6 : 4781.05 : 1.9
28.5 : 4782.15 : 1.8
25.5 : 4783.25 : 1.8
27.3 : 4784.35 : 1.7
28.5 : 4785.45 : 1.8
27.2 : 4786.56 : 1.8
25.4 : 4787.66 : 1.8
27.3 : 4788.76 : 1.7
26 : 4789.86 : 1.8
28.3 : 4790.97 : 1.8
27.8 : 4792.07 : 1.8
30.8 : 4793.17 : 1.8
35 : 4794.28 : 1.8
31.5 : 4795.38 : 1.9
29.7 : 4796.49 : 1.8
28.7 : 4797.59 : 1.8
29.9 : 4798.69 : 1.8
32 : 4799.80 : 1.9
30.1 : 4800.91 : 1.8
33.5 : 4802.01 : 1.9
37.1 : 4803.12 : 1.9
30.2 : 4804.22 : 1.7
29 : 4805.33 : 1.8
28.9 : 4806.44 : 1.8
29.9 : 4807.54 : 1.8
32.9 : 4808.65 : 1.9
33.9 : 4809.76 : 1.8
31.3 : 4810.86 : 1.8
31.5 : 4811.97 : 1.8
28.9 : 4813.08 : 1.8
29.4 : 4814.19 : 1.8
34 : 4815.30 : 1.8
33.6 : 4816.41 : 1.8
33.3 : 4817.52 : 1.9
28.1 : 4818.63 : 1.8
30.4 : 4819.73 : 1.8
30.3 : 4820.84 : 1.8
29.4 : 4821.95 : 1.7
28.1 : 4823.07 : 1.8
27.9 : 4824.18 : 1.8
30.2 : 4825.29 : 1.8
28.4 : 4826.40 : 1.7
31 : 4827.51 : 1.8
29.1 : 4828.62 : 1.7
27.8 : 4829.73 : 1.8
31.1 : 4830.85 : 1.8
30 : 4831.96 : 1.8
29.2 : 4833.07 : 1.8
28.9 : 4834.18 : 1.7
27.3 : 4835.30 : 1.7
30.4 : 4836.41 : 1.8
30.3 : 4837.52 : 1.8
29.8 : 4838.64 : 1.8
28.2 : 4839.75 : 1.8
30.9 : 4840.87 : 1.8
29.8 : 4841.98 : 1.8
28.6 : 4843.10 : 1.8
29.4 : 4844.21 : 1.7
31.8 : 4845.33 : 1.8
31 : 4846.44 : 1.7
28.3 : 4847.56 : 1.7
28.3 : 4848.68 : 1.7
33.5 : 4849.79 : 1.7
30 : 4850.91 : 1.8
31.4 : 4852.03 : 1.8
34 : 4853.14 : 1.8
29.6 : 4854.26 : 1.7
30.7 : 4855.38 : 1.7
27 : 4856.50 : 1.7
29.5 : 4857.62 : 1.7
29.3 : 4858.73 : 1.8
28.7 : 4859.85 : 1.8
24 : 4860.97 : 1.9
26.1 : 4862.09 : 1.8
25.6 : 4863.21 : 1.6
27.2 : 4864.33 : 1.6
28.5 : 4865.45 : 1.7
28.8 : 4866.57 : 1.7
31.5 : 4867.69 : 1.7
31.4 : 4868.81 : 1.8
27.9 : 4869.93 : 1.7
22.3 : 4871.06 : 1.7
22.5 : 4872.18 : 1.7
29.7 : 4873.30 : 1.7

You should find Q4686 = 1.6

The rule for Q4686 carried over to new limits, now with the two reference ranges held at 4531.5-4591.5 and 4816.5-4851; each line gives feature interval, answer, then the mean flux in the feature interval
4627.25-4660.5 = -1.7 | 30.9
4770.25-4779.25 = 0.4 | 28.3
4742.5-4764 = -0.8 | 30.6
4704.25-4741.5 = -0.7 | 30.1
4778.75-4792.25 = 1.2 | 27.1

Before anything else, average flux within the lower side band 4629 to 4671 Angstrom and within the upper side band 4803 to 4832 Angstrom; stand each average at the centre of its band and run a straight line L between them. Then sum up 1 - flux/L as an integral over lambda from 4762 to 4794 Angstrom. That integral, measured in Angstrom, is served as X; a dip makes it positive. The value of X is 2.7 Angstrom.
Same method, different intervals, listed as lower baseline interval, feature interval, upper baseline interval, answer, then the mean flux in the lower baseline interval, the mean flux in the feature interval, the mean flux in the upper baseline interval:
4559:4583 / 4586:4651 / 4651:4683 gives -1.50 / 30.3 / 31.2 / 30.6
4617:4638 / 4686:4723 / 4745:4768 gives 0.78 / 31.8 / 30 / 29.9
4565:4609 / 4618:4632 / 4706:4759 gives -0.69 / 30.7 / 32.1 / 30.4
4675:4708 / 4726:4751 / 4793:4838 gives -0.66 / 29.7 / 30.8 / 30.6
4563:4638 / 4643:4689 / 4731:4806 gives 0.07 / 31.1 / 30.5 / 29.5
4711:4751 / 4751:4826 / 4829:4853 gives 2.09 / 30.9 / 29.5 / 29.9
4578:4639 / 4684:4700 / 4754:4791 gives -0.43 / 31.2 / 30.4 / 28.1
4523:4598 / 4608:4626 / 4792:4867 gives -1.90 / 28.9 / 32.2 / 30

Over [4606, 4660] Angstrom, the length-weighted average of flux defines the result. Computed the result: 31.2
